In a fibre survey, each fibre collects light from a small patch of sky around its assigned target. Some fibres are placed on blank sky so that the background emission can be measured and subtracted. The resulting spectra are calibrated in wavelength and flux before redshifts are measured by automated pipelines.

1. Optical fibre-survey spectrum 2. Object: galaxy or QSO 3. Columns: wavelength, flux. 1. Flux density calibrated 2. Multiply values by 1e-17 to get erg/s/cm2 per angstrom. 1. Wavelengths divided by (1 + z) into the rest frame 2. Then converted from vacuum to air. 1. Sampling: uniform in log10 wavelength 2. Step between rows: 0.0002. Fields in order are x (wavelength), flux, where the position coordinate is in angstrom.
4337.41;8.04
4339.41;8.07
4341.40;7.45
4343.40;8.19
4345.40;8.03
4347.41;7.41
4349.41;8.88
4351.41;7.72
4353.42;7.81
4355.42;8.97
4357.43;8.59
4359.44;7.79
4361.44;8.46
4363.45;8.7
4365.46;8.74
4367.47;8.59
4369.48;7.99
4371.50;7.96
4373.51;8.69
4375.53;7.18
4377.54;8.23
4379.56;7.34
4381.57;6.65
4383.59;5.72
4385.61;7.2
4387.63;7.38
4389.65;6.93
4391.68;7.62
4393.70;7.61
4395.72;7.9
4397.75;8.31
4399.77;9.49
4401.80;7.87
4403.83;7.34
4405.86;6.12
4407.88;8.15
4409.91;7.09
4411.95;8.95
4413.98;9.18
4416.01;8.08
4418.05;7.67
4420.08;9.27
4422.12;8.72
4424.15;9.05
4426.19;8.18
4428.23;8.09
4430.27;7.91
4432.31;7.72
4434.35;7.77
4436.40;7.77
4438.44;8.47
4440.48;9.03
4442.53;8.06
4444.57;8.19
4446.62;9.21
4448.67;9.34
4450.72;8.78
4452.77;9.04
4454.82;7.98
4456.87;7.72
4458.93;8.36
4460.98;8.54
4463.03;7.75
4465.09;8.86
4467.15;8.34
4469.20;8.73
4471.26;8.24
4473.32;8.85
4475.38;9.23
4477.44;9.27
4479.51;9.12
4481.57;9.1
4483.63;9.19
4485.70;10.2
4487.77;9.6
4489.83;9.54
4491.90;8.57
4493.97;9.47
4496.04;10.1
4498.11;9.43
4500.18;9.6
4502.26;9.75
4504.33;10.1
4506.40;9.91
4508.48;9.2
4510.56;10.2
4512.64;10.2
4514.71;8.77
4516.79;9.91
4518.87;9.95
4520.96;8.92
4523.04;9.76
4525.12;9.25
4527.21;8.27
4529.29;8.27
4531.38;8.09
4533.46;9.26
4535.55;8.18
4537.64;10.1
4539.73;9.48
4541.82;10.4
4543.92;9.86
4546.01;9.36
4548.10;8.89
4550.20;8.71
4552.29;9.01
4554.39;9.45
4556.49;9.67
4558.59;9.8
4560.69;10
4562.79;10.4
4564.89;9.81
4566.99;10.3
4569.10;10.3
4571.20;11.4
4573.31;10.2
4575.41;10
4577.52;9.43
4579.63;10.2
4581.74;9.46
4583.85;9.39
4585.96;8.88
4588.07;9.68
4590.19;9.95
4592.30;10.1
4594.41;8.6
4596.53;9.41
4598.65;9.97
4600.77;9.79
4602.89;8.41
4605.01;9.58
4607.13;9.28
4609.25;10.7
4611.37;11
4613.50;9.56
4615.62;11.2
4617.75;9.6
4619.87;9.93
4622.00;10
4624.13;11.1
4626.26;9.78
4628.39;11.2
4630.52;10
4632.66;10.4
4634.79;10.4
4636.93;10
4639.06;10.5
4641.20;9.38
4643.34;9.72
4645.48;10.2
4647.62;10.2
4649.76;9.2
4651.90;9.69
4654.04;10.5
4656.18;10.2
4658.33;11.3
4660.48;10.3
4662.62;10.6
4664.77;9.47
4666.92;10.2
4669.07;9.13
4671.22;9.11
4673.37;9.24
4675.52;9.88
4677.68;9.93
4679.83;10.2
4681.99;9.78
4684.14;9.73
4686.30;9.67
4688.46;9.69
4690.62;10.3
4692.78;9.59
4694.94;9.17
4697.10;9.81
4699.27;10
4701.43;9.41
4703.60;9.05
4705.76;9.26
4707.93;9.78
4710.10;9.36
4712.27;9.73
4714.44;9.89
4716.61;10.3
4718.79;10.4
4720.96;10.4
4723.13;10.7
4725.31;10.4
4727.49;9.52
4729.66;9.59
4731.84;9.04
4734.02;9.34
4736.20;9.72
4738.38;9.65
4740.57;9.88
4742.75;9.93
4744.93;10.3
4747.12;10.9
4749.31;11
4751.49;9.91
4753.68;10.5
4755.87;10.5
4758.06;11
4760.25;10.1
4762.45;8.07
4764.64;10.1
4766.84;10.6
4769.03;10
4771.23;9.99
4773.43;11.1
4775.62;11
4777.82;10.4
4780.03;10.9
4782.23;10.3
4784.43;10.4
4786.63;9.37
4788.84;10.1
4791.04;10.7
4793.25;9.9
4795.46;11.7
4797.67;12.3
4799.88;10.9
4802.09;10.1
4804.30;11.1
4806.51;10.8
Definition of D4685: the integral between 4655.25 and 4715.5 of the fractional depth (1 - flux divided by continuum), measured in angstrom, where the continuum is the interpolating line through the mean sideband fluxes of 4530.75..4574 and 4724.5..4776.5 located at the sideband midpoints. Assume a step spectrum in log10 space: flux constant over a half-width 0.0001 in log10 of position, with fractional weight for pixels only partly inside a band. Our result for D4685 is 1.0 angstrom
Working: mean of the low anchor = 9.66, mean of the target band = 9.78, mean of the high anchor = 10.1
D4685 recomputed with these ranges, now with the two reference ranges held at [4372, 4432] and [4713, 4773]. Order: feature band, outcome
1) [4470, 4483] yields -0.98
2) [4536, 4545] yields -1.11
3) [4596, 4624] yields -2.18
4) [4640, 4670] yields -1.61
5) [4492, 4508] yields -2.22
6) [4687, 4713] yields 0.53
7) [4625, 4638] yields -1.33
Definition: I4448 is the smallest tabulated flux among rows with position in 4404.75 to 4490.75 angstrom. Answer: 6.12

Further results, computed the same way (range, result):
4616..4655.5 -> 9.2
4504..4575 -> 8.09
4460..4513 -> 7.75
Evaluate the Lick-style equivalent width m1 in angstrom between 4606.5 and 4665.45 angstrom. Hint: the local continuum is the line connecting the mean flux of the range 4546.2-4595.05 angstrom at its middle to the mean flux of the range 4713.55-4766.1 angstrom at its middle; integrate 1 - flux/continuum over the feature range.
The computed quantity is -2.1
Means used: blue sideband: 9.73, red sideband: 10.1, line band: 10.2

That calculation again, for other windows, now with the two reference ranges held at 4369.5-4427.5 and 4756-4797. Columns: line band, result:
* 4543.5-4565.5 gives -1.6 angstrom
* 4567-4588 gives -2.1 angstrom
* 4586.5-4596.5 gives -0.4 angstrom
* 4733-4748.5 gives 0.2 angstrom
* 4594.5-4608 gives -0.2 angstrom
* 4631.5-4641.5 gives -0.8 angstrom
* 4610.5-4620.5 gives -1.0 angstrom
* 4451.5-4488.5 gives -2.0 angstrom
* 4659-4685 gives -0.4 angstrom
